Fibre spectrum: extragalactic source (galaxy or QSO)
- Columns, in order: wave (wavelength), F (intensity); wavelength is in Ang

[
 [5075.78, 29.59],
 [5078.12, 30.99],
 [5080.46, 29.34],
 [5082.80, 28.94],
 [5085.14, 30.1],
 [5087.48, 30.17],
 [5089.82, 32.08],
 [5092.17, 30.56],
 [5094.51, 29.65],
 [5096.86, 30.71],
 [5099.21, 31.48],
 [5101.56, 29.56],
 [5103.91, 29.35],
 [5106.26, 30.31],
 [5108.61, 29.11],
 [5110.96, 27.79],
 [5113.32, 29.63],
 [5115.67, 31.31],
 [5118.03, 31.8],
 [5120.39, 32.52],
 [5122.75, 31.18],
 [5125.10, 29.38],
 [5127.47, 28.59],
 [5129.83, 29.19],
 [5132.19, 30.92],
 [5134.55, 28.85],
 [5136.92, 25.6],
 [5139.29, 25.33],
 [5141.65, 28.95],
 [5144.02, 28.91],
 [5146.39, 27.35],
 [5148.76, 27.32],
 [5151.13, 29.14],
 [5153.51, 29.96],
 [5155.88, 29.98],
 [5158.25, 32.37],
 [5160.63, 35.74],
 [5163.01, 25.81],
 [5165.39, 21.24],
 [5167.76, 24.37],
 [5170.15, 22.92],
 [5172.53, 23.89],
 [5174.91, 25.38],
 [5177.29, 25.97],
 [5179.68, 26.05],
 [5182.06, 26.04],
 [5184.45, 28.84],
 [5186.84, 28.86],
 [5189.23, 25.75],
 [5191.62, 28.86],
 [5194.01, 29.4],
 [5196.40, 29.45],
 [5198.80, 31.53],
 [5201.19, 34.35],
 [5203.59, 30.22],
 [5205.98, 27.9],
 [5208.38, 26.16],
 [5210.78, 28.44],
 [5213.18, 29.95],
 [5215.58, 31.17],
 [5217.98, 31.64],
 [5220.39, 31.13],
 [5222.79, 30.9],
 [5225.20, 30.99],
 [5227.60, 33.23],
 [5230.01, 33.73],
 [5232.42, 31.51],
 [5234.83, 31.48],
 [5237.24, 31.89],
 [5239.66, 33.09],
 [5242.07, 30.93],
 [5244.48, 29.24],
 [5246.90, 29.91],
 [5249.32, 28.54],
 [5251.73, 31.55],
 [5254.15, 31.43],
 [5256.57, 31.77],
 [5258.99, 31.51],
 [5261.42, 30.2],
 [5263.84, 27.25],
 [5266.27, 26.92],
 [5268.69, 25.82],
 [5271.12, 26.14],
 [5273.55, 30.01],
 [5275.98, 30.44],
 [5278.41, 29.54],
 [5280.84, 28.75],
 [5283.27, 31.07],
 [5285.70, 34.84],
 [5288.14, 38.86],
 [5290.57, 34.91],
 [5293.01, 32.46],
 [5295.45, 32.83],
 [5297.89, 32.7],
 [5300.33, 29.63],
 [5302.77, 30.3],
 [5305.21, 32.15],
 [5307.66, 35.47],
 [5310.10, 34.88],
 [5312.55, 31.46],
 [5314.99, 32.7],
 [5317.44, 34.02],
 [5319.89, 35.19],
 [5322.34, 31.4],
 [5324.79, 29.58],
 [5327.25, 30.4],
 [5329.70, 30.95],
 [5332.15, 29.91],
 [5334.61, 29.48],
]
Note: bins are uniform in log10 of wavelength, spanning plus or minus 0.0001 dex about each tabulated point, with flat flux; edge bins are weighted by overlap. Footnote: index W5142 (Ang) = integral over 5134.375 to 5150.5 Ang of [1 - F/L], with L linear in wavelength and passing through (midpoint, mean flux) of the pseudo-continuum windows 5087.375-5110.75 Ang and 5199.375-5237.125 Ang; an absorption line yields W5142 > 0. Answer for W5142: 1.6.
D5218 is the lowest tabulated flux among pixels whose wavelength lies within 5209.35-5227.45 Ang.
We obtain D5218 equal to 28.44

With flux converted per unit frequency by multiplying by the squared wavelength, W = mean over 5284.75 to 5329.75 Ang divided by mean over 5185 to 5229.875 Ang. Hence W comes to 1.14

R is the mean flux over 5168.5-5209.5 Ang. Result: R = 27.7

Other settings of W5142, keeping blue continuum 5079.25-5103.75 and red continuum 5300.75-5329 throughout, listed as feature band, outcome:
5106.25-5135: 0.42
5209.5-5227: 0.44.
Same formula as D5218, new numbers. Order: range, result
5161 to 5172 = 21.24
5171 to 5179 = 23.89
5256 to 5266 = 27.25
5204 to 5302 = 25.82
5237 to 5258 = 28.54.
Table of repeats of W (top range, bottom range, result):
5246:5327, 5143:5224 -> 1.15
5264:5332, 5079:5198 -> 1.17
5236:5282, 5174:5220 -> 1.06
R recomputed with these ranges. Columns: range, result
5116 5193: 28.1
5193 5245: 30.9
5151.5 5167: 29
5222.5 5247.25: 31.6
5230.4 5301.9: 30.9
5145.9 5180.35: 27.2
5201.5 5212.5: 28.8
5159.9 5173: 25.4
